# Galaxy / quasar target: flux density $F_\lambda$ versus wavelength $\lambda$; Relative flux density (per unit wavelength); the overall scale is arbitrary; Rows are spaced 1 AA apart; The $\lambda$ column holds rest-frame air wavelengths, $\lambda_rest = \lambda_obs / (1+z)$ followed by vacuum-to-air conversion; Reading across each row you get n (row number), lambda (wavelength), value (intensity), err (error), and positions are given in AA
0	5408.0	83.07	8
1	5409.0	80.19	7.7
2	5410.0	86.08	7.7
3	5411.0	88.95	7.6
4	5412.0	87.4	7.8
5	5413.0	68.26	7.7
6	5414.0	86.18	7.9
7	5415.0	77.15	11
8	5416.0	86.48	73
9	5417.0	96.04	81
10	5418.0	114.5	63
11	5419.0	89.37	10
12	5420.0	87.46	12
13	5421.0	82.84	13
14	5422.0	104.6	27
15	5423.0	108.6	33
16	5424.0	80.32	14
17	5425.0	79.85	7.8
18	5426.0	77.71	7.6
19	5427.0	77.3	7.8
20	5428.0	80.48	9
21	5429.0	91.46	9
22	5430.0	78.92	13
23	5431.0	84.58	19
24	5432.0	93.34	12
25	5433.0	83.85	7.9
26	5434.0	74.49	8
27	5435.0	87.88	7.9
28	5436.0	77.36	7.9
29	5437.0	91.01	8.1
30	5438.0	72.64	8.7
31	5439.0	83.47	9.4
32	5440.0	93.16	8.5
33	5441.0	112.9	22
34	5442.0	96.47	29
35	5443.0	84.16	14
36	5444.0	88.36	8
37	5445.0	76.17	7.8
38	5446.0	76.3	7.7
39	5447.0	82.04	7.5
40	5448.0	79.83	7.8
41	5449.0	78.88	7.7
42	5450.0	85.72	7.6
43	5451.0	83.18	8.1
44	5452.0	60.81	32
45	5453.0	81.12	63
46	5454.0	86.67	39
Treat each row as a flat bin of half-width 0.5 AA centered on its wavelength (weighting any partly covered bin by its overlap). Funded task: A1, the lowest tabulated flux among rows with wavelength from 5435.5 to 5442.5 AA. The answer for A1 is 72.64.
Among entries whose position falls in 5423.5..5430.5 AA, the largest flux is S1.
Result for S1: 91.46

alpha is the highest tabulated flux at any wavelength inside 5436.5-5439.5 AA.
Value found 91.01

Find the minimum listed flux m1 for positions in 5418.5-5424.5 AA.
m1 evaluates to 80.32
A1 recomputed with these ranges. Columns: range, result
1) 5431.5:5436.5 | 74.49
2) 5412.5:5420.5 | 68.26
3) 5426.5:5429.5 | 77.3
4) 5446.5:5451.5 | 78.88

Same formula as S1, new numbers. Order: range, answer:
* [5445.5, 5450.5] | 85.72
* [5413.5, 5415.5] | 86.18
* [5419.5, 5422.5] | 104.6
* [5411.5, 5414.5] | 87.4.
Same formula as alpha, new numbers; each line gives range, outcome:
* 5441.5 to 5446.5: 96.47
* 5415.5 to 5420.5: 114.5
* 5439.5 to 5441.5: 112.9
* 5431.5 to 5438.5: 93.34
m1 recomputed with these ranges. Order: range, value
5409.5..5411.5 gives 86.08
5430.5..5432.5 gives 84.58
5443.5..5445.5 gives 76.17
